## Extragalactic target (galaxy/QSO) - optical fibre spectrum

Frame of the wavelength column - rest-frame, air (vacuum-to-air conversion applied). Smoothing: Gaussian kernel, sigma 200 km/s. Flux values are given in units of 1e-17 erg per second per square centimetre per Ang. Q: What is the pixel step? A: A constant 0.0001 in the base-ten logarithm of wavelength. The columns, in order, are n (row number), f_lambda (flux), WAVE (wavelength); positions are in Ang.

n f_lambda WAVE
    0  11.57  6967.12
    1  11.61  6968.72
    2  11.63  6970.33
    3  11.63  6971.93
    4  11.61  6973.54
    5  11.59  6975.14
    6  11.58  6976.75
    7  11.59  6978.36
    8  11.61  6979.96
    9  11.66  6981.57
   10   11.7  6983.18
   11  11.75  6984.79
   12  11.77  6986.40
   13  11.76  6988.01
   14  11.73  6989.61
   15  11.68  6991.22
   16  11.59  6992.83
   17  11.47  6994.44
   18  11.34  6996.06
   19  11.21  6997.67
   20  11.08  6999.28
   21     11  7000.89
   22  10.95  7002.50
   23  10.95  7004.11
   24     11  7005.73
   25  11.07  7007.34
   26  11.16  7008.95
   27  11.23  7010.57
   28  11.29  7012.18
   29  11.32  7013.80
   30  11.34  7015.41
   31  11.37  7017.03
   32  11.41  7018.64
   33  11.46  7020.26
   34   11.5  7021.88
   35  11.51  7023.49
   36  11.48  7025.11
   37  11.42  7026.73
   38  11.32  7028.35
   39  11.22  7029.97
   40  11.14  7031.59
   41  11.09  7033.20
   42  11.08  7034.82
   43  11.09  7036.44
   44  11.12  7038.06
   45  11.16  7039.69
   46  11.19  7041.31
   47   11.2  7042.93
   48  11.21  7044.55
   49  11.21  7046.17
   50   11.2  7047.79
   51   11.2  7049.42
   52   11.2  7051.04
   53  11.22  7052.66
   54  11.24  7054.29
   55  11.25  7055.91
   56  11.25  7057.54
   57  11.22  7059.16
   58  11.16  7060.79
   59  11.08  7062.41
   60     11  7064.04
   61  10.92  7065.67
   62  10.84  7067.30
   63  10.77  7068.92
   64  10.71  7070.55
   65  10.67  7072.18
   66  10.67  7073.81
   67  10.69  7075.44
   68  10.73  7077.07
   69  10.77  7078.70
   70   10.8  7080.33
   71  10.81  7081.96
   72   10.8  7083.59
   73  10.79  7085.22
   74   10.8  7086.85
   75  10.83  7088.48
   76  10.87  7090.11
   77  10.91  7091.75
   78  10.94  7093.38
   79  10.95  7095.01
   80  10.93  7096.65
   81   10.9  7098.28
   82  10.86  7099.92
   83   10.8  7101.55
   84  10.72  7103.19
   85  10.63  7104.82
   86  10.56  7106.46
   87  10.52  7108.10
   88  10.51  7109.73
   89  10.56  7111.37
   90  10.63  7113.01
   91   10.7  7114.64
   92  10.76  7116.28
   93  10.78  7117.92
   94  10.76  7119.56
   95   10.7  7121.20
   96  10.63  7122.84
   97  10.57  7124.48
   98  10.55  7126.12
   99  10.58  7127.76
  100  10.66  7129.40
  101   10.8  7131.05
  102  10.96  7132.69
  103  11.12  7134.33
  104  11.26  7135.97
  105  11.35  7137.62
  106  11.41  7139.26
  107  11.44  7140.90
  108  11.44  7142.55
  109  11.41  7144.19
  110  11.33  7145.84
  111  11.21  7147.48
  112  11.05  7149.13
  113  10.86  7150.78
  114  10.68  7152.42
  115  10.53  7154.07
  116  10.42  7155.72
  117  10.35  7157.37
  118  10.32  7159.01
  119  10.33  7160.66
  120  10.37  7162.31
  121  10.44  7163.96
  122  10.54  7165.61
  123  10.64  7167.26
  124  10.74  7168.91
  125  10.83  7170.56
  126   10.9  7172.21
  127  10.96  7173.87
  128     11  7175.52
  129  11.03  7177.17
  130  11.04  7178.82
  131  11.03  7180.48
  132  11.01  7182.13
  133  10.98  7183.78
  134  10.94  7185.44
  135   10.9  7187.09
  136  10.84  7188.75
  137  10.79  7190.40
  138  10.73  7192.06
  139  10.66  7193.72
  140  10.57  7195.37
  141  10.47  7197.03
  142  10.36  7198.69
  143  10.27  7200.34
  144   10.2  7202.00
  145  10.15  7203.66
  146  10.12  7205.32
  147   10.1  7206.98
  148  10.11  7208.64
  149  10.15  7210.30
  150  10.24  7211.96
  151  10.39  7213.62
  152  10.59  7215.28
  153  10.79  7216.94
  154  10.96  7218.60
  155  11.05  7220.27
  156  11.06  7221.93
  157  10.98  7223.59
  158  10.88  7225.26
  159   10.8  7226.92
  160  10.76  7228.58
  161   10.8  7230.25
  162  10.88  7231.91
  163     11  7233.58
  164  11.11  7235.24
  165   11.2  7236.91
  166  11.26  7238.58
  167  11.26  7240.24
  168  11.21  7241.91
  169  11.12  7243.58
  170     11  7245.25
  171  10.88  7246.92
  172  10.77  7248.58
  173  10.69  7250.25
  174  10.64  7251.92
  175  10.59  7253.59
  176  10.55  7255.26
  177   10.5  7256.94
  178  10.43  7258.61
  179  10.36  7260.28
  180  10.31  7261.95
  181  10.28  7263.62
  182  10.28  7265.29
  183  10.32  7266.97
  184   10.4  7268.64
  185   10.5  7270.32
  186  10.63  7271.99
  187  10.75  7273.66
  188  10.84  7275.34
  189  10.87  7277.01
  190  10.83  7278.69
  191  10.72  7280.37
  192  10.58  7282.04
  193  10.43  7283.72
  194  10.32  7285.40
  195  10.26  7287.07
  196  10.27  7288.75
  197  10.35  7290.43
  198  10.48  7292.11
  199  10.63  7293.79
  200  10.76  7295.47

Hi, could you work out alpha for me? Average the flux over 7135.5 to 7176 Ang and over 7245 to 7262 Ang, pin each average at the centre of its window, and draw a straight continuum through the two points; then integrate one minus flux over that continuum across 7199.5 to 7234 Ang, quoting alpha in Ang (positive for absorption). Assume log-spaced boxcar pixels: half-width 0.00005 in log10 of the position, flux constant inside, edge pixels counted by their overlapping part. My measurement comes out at 0.4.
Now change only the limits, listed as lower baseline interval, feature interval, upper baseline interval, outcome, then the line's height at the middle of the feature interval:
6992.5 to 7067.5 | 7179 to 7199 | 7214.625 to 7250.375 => 0.4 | 11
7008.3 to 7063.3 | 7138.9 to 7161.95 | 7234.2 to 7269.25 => 0.2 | 11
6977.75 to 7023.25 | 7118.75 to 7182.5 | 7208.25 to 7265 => 0.8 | 11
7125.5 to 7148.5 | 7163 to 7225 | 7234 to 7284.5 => 1.5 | 10.9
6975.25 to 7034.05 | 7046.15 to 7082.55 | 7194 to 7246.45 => 0.7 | 11.2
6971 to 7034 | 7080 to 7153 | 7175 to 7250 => 1.2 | 11.1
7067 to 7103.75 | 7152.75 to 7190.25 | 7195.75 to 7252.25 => 0.1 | 10.7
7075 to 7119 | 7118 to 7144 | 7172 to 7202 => -0.4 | 10.8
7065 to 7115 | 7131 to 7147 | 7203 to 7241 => -0.8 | 10.7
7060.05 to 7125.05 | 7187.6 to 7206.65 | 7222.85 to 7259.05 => 0.7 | 10.8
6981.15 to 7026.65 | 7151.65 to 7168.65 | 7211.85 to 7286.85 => 0.8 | 11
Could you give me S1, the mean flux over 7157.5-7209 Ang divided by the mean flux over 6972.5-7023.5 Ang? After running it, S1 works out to 0.93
